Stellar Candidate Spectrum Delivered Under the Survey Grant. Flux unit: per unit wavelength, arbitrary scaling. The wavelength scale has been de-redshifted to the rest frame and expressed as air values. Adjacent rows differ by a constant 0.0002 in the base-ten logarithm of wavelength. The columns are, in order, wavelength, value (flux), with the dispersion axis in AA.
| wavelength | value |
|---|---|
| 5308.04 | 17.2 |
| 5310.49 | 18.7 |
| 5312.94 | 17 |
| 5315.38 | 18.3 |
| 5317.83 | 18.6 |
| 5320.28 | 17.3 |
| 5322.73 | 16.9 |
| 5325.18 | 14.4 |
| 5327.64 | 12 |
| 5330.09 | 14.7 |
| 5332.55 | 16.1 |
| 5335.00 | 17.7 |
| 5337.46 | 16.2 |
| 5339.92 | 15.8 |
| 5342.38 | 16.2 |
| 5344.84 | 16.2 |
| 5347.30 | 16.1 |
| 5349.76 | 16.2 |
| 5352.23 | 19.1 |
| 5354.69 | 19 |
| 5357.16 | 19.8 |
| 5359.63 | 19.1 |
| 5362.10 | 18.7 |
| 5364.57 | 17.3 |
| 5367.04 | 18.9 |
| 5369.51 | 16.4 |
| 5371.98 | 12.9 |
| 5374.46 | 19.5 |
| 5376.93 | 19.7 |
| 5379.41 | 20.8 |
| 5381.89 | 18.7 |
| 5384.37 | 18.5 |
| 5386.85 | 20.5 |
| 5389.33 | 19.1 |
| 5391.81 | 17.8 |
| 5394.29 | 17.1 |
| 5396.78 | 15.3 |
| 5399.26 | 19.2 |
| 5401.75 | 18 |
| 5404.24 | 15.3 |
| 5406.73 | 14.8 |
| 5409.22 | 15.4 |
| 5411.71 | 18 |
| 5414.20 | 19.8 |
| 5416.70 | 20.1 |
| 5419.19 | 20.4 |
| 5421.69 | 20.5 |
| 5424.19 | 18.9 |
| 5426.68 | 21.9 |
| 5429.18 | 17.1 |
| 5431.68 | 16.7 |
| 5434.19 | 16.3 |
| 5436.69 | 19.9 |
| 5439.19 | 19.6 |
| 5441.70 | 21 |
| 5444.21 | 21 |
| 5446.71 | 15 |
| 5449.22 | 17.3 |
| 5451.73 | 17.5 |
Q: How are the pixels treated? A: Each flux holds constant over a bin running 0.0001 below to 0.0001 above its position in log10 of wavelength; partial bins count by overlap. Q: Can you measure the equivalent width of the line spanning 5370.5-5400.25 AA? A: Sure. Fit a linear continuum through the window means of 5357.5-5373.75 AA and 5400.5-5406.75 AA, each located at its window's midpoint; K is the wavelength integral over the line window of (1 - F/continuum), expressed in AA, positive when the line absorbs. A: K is -2.5 AA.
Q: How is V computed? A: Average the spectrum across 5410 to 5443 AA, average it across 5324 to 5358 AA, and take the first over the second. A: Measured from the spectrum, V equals 1.17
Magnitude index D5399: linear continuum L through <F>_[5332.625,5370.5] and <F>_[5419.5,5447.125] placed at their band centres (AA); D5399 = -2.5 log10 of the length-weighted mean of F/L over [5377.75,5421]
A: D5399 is 0.01 mag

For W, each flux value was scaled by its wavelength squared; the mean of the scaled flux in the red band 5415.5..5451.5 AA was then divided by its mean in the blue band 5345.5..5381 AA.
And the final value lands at 1.07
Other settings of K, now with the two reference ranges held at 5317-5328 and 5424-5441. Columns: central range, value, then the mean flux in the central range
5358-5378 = -0.8 AA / 17.8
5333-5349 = 0.1 AA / 16.4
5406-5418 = 0.3 AA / 17.8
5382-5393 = -0.8 AA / 19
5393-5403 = 0.3 AA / 17.4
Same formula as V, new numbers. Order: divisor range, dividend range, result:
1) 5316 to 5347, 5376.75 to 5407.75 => 1.12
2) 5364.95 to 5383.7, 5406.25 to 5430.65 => 1.04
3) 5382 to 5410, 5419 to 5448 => 1.09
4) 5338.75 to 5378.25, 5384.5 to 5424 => 1.03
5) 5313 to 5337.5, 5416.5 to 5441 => 1.18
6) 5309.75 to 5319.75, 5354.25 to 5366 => 1.04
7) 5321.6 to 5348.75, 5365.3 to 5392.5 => 1.18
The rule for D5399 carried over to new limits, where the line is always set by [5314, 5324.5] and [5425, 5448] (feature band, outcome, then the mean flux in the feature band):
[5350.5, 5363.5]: -0.061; 19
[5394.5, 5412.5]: 0.115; 16.6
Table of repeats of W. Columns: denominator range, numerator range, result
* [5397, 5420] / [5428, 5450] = 1.04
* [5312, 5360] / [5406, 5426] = 1.15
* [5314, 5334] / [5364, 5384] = 1.15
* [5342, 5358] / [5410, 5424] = 1.14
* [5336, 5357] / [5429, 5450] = 1.11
